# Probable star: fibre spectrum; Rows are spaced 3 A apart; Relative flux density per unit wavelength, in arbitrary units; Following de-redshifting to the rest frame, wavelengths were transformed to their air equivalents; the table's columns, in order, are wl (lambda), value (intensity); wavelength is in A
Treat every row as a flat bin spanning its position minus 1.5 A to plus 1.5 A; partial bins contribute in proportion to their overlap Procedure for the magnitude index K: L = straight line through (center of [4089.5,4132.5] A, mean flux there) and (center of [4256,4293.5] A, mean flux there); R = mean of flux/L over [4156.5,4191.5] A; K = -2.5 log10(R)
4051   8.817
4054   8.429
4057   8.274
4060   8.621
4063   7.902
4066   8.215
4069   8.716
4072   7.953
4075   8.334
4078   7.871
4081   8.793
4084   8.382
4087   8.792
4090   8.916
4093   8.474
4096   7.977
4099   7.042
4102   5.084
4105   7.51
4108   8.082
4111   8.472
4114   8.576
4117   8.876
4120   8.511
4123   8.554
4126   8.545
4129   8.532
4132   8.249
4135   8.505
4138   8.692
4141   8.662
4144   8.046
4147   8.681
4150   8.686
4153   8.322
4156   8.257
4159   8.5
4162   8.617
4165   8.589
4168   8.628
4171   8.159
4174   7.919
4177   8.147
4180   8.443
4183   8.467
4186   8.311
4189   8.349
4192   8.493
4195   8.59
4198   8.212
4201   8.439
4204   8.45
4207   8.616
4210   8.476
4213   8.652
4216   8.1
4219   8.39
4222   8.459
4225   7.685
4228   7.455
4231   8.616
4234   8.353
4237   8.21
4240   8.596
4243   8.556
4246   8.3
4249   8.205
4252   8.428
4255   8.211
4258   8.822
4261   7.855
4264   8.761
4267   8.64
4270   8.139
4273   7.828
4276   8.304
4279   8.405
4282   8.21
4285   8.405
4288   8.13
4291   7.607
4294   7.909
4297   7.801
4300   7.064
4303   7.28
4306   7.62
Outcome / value -0.031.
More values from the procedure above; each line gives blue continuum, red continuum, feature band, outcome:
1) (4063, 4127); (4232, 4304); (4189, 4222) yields -0.035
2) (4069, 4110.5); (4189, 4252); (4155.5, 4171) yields -0.041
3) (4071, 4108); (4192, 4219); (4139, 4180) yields -0.022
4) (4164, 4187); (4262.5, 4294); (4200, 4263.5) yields -0.008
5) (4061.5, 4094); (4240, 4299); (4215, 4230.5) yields 0.029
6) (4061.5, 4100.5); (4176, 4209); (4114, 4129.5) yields -0.037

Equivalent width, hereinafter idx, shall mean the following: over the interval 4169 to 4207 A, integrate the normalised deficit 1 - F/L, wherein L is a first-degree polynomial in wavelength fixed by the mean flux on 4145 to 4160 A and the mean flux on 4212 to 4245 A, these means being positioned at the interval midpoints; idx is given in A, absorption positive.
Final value 0.2 A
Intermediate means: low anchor 8.47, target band 8.35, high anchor 8.27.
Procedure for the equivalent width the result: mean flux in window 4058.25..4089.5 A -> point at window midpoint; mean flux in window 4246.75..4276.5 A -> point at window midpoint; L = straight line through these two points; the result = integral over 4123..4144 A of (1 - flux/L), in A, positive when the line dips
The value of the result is -0.35 A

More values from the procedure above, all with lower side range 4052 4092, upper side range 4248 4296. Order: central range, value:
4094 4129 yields 1.7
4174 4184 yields 0.0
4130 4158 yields -0.4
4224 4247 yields 0.1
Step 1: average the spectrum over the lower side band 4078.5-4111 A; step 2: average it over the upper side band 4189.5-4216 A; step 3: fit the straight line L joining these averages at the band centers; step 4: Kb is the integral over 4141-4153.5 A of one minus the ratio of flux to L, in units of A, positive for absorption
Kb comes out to -0.4 A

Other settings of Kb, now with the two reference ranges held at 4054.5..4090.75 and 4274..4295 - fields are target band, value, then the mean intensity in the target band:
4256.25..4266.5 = -0.4 A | 8.49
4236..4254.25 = -0.4 A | 8.38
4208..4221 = -0.3 A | 8.41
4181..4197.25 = -0.4 A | 8.43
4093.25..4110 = 2.2 A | 7.28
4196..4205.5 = -0.2 A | 8.38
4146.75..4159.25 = -0.3 A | 8.47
